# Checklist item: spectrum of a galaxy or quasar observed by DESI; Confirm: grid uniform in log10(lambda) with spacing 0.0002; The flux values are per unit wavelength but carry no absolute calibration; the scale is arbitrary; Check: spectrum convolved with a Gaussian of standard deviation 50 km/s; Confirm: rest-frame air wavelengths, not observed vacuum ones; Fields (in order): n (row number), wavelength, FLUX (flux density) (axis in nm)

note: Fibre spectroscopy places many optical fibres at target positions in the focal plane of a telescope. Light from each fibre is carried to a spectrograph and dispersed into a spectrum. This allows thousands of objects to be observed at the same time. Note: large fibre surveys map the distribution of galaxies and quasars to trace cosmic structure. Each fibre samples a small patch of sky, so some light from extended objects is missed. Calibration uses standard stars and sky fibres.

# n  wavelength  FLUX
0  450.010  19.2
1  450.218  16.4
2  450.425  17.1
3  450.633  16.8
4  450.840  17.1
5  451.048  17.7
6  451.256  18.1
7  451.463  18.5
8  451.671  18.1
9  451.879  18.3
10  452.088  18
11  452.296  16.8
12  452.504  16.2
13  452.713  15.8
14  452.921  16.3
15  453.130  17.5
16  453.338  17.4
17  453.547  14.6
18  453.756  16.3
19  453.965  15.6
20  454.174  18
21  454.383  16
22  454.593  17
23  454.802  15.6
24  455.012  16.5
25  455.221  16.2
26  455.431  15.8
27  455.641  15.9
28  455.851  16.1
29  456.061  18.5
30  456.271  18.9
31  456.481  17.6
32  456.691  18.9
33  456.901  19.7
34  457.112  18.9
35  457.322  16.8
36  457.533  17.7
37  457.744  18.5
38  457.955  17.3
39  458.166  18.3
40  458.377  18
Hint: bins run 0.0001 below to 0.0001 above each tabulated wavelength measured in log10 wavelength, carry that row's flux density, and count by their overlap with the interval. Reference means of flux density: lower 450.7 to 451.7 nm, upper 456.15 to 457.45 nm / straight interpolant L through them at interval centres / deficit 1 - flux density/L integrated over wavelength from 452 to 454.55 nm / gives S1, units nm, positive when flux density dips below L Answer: 0.22 nm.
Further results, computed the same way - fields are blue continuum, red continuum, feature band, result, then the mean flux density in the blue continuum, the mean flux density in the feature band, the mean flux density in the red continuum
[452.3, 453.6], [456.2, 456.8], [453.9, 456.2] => 0.144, 16.4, 16.5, 18.5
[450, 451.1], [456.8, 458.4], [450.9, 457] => 0.193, 17.2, 17.1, 18.1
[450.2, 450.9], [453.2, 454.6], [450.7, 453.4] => -0.110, 16.9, 17.4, 16.4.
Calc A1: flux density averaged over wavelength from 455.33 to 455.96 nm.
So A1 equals 15.9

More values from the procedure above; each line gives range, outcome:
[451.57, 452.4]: 17.8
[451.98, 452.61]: 17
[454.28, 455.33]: 16.3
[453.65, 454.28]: 16.6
